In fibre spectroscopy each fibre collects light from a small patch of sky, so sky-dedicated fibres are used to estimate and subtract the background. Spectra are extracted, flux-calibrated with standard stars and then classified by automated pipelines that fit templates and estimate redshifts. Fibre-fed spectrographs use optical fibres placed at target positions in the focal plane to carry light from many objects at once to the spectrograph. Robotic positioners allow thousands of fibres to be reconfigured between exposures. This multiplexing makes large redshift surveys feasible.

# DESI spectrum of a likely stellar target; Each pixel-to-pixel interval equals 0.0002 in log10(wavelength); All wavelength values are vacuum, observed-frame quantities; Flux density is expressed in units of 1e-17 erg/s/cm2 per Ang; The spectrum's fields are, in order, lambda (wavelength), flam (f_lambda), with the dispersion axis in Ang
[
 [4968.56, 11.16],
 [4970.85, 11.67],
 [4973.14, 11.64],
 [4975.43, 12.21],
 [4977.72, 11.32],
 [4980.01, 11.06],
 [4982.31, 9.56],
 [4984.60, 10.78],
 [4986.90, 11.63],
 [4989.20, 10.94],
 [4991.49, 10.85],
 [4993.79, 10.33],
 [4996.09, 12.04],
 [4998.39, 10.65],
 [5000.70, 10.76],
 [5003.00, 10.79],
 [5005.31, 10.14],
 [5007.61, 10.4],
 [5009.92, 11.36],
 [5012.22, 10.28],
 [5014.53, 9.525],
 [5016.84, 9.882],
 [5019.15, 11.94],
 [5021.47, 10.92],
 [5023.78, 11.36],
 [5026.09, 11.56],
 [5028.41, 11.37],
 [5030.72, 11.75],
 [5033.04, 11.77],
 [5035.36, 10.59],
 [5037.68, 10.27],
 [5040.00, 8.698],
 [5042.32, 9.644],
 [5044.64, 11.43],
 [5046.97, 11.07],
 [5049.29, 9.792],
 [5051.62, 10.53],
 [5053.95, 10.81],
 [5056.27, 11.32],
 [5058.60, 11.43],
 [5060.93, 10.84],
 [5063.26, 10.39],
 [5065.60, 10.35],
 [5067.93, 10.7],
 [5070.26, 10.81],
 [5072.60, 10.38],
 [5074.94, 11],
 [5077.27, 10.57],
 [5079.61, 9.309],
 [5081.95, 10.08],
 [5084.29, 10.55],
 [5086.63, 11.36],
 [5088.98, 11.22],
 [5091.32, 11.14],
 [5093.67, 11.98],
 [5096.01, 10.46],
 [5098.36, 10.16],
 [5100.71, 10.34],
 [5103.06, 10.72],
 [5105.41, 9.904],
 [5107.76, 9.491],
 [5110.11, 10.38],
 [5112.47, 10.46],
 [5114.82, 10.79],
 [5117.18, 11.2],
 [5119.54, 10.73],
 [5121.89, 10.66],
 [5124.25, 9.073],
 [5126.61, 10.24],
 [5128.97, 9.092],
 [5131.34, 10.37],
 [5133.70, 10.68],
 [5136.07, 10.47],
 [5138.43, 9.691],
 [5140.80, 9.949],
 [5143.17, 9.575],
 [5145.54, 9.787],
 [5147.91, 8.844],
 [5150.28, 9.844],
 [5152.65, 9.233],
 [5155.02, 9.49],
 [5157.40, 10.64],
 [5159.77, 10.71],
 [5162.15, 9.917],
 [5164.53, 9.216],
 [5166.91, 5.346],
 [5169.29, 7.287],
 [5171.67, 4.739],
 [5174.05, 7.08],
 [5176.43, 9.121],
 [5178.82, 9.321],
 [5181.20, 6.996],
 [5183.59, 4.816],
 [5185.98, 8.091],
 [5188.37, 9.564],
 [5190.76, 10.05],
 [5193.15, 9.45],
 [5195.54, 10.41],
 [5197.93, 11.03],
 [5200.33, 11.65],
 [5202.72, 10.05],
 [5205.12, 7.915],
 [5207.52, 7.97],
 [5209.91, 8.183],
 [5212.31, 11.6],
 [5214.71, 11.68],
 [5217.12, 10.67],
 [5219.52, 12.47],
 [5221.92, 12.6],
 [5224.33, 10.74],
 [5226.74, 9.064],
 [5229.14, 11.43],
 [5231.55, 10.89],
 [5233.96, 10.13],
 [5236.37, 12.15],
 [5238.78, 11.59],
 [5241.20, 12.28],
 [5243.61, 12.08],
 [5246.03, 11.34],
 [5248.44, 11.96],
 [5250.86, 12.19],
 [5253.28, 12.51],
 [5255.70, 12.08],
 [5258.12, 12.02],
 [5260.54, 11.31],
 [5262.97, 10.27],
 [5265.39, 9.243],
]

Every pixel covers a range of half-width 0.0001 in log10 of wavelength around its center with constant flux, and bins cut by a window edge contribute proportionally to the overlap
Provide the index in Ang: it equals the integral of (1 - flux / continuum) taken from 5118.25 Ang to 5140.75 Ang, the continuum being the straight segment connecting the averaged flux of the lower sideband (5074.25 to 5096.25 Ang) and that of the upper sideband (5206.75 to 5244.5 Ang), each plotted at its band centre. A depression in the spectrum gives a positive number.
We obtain 1.53 Ang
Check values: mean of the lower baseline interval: 10.8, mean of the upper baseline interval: 11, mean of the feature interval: 10.1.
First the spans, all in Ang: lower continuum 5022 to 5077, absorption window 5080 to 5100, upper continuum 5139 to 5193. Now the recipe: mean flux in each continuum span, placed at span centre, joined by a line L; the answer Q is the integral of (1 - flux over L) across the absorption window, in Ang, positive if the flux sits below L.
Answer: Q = -1.5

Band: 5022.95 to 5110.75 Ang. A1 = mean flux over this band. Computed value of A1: 10.7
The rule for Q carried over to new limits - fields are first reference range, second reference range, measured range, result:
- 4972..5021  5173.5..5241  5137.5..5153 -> 1.0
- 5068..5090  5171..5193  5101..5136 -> -2.7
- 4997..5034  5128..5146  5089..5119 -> -1.2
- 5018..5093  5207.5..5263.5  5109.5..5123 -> 0.3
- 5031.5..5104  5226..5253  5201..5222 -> 2.0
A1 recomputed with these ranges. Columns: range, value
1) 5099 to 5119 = 10.4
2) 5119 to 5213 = 9.2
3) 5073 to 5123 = 10.6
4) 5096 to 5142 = 10.2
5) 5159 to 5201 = 8.54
